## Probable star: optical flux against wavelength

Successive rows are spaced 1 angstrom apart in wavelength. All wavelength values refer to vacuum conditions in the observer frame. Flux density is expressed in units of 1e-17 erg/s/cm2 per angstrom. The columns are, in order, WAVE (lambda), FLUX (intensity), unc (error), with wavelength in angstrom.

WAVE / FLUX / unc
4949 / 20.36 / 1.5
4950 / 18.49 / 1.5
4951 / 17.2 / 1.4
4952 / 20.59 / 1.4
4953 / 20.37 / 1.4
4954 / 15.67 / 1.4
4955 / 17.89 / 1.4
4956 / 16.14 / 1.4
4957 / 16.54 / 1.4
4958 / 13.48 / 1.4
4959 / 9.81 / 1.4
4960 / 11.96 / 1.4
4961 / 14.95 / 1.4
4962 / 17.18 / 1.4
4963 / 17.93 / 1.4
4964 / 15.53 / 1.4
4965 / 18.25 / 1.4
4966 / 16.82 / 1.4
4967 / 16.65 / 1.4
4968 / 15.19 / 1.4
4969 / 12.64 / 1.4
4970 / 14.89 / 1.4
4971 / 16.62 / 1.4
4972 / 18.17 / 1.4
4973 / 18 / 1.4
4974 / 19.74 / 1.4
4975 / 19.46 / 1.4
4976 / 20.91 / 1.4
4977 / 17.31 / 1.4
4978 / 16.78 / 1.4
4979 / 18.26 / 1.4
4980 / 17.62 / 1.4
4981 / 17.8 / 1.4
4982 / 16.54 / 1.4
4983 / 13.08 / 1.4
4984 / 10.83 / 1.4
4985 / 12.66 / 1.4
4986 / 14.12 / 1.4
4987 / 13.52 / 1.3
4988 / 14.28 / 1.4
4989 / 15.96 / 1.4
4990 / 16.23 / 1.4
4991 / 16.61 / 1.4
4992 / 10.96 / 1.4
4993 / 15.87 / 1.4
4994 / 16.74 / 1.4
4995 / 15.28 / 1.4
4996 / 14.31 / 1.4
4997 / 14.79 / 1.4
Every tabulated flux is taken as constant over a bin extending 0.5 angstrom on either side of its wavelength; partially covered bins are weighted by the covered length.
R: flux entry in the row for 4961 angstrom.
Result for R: 14.95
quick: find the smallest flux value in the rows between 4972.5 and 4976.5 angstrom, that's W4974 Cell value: 18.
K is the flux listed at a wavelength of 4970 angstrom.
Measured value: 14.89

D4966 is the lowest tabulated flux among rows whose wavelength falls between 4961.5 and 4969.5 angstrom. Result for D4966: 12.64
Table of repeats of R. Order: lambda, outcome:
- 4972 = 18.17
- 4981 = 17.8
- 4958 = 13.48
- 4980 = 17.62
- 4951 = 17.2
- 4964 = 15.53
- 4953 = 20.37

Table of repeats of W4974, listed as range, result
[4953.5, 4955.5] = 15.67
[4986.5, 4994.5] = 10.96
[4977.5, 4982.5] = 16.54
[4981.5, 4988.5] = 10.83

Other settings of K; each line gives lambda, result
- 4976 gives 20.91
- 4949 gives 20.36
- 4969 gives 12.64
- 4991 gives 16.61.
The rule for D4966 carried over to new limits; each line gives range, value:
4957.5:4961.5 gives 9.81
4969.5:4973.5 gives 14.89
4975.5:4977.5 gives 17.31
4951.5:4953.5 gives 20.37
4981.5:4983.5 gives 13.08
